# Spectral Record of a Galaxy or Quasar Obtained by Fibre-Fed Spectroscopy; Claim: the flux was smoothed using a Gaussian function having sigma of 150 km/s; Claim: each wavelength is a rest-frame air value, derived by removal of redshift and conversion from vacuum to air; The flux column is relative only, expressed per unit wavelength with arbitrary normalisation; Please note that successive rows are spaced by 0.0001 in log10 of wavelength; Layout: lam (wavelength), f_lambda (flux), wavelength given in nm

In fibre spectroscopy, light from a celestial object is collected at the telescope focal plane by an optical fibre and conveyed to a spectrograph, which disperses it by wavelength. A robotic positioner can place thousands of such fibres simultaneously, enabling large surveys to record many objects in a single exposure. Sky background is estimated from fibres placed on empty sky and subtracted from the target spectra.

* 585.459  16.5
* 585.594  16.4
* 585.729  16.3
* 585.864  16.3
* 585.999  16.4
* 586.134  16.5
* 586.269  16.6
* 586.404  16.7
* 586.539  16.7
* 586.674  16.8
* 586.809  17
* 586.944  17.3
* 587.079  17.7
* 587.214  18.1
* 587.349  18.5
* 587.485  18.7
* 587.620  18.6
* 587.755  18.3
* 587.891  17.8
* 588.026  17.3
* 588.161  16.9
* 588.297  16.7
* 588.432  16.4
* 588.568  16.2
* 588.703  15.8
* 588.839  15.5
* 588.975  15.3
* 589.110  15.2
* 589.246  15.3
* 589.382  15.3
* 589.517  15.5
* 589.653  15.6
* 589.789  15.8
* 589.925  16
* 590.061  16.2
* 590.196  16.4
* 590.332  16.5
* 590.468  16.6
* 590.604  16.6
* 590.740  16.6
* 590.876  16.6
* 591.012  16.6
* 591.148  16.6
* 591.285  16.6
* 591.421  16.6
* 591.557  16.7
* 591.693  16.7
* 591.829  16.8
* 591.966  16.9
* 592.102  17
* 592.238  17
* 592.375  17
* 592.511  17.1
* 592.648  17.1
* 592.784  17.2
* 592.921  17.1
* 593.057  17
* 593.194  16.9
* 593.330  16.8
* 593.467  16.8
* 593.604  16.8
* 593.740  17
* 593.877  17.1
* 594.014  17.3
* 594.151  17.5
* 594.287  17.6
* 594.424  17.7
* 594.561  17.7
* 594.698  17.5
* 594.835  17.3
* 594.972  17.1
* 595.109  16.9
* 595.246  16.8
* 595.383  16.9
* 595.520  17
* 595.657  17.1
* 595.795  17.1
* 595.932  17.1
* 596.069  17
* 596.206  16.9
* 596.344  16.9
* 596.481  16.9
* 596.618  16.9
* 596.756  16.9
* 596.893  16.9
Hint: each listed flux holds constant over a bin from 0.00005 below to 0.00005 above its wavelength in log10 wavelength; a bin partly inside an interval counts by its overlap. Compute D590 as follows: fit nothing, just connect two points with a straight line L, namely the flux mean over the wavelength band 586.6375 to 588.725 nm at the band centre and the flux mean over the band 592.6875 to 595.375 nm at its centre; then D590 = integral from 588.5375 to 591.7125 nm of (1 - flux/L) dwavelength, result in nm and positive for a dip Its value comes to 0.22 nm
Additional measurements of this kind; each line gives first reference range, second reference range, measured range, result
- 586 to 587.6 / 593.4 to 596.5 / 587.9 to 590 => 0.16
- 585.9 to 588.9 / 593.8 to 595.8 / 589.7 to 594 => 0.11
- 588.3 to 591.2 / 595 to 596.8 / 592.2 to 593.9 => -0.05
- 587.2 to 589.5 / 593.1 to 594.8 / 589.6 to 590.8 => 0.05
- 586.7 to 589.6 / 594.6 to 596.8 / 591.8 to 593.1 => -0.01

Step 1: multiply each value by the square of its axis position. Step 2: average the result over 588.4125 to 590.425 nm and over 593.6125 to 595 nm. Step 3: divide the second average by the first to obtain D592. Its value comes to 1.1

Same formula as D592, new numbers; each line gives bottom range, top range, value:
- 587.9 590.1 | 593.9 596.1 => 1.10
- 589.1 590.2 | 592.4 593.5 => 1.10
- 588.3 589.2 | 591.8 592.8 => 1.09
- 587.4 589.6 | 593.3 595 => 1.06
